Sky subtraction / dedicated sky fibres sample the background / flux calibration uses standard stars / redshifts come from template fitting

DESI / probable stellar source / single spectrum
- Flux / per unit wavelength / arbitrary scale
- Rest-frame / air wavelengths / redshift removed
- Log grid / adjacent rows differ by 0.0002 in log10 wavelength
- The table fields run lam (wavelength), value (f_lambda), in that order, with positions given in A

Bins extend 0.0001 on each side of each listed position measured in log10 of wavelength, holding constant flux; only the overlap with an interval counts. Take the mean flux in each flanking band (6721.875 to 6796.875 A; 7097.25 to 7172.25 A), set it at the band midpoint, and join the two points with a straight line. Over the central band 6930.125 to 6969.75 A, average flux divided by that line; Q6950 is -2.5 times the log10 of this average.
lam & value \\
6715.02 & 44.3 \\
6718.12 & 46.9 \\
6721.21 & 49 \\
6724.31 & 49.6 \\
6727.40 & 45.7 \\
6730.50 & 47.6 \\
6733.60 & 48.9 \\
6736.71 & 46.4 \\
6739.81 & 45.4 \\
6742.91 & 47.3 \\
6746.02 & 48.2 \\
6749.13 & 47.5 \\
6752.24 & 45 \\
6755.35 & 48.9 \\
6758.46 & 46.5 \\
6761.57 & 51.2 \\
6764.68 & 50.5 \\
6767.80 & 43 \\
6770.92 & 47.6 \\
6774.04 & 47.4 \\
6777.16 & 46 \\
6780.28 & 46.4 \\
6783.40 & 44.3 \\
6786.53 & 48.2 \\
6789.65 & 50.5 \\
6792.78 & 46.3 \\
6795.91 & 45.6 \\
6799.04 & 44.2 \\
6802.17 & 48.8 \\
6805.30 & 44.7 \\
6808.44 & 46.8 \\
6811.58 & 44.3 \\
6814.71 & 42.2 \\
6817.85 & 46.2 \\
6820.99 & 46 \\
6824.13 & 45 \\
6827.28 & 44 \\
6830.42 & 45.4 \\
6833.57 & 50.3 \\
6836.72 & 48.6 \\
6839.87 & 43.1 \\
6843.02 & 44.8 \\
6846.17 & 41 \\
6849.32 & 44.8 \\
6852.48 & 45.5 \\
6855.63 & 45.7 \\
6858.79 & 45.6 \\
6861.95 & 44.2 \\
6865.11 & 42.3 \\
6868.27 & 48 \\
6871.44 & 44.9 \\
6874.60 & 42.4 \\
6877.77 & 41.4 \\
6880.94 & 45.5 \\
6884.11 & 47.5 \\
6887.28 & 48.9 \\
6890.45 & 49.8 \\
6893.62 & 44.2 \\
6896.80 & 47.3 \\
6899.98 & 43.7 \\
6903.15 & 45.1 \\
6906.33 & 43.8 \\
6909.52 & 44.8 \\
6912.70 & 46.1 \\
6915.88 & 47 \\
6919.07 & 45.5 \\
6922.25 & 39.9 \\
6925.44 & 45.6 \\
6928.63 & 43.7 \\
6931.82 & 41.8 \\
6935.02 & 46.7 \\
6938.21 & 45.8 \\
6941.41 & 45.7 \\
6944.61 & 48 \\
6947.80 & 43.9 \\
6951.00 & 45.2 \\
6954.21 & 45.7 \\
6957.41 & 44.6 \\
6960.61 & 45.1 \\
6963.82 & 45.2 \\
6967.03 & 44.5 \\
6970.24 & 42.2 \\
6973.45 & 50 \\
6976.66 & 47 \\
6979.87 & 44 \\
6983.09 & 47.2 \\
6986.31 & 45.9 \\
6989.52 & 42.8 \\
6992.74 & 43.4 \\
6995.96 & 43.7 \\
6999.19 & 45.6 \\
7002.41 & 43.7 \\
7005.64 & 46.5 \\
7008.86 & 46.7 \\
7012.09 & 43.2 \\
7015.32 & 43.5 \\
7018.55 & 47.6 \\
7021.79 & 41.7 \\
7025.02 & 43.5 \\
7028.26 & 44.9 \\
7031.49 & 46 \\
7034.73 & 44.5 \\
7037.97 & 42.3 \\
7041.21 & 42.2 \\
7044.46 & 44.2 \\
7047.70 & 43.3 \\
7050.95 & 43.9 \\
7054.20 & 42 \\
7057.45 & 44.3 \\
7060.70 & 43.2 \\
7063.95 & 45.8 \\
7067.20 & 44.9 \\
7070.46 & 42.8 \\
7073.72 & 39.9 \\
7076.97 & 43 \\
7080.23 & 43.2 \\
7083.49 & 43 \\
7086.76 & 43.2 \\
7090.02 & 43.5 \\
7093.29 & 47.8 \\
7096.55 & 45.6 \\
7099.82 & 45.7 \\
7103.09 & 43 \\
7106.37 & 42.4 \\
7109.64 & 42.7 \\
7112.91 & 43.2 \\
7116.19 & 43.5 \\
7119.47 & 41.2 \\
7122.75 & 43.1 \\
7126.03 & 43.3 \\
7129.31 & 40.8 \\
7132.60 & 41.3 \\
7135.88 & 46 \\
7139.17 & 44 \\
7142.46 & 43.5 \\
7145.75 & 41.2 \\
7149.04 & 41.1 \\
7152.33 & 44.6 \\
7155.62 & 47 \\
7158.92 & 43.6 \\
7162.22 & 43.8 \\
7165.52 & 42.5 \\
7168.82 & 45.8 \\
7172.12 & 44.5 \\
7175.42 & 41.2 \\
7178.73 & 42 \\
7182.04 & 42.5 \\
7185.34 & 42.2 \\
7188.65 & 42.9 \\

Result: 0.01 mag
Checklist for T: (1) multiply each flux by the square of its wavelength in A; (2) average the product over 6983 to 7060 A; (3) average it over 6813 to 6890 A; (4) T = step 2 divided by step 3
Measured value 1.03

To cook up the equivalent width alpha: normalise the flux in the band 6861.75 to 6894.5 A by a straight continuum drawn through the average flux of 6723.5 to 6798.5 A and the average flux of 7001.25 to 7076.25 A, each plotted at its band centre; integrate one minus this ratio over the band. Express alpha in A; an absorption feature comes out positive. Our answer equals 0.3 A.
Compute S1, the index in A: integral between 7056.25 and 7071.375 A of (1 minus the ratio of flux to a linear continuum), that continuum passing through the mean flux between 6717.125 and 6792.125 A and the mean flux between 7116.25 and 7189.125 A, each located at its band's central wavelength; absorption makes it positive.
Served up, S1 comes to -0.1 A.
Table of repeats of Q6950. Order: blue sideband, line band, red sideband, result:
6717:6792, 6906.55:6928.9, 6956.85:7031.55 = 0.03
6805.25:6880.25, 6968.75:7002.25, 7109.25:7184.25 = -0.03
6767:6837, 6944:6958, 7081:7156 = -0.01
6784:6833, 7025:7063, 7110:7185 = 0.01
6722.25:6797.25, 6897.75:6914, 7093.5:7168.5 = 0.02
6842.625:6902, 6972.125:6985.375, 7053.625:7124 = -0.06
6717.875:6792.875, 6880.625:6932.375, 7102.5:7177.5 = 0.01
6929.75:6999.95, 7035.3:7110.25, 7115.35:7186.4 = 0.01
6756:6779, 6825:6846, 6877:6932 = 0.02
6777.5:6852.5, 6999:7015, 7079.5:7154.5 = -0.02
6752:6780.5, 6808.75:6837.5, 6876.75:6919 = 0.02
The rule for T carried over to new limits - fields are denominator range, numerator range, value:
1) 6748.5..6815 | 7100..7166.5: 1.02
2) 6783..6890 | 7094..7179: 1.04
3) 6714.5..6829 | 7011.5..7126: 1.02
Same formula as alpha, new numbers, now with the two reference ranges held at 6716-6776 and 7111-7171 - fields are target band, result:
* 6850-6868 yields 0.5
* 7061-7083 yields 0.4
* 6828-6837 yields -0.2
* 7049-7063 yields 0.2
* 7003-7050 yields 0.3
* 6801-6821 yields 0.6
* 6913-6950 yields 0.5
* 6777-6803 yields 0.2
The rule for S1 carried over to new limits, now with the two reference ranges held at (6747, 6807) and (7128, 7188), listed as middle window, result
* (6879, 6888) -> -0.2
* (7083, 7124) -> 0.0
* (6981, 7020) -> -0.2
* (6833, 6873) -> 0.9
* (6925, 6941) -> 0.3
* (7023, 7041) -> 0.2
